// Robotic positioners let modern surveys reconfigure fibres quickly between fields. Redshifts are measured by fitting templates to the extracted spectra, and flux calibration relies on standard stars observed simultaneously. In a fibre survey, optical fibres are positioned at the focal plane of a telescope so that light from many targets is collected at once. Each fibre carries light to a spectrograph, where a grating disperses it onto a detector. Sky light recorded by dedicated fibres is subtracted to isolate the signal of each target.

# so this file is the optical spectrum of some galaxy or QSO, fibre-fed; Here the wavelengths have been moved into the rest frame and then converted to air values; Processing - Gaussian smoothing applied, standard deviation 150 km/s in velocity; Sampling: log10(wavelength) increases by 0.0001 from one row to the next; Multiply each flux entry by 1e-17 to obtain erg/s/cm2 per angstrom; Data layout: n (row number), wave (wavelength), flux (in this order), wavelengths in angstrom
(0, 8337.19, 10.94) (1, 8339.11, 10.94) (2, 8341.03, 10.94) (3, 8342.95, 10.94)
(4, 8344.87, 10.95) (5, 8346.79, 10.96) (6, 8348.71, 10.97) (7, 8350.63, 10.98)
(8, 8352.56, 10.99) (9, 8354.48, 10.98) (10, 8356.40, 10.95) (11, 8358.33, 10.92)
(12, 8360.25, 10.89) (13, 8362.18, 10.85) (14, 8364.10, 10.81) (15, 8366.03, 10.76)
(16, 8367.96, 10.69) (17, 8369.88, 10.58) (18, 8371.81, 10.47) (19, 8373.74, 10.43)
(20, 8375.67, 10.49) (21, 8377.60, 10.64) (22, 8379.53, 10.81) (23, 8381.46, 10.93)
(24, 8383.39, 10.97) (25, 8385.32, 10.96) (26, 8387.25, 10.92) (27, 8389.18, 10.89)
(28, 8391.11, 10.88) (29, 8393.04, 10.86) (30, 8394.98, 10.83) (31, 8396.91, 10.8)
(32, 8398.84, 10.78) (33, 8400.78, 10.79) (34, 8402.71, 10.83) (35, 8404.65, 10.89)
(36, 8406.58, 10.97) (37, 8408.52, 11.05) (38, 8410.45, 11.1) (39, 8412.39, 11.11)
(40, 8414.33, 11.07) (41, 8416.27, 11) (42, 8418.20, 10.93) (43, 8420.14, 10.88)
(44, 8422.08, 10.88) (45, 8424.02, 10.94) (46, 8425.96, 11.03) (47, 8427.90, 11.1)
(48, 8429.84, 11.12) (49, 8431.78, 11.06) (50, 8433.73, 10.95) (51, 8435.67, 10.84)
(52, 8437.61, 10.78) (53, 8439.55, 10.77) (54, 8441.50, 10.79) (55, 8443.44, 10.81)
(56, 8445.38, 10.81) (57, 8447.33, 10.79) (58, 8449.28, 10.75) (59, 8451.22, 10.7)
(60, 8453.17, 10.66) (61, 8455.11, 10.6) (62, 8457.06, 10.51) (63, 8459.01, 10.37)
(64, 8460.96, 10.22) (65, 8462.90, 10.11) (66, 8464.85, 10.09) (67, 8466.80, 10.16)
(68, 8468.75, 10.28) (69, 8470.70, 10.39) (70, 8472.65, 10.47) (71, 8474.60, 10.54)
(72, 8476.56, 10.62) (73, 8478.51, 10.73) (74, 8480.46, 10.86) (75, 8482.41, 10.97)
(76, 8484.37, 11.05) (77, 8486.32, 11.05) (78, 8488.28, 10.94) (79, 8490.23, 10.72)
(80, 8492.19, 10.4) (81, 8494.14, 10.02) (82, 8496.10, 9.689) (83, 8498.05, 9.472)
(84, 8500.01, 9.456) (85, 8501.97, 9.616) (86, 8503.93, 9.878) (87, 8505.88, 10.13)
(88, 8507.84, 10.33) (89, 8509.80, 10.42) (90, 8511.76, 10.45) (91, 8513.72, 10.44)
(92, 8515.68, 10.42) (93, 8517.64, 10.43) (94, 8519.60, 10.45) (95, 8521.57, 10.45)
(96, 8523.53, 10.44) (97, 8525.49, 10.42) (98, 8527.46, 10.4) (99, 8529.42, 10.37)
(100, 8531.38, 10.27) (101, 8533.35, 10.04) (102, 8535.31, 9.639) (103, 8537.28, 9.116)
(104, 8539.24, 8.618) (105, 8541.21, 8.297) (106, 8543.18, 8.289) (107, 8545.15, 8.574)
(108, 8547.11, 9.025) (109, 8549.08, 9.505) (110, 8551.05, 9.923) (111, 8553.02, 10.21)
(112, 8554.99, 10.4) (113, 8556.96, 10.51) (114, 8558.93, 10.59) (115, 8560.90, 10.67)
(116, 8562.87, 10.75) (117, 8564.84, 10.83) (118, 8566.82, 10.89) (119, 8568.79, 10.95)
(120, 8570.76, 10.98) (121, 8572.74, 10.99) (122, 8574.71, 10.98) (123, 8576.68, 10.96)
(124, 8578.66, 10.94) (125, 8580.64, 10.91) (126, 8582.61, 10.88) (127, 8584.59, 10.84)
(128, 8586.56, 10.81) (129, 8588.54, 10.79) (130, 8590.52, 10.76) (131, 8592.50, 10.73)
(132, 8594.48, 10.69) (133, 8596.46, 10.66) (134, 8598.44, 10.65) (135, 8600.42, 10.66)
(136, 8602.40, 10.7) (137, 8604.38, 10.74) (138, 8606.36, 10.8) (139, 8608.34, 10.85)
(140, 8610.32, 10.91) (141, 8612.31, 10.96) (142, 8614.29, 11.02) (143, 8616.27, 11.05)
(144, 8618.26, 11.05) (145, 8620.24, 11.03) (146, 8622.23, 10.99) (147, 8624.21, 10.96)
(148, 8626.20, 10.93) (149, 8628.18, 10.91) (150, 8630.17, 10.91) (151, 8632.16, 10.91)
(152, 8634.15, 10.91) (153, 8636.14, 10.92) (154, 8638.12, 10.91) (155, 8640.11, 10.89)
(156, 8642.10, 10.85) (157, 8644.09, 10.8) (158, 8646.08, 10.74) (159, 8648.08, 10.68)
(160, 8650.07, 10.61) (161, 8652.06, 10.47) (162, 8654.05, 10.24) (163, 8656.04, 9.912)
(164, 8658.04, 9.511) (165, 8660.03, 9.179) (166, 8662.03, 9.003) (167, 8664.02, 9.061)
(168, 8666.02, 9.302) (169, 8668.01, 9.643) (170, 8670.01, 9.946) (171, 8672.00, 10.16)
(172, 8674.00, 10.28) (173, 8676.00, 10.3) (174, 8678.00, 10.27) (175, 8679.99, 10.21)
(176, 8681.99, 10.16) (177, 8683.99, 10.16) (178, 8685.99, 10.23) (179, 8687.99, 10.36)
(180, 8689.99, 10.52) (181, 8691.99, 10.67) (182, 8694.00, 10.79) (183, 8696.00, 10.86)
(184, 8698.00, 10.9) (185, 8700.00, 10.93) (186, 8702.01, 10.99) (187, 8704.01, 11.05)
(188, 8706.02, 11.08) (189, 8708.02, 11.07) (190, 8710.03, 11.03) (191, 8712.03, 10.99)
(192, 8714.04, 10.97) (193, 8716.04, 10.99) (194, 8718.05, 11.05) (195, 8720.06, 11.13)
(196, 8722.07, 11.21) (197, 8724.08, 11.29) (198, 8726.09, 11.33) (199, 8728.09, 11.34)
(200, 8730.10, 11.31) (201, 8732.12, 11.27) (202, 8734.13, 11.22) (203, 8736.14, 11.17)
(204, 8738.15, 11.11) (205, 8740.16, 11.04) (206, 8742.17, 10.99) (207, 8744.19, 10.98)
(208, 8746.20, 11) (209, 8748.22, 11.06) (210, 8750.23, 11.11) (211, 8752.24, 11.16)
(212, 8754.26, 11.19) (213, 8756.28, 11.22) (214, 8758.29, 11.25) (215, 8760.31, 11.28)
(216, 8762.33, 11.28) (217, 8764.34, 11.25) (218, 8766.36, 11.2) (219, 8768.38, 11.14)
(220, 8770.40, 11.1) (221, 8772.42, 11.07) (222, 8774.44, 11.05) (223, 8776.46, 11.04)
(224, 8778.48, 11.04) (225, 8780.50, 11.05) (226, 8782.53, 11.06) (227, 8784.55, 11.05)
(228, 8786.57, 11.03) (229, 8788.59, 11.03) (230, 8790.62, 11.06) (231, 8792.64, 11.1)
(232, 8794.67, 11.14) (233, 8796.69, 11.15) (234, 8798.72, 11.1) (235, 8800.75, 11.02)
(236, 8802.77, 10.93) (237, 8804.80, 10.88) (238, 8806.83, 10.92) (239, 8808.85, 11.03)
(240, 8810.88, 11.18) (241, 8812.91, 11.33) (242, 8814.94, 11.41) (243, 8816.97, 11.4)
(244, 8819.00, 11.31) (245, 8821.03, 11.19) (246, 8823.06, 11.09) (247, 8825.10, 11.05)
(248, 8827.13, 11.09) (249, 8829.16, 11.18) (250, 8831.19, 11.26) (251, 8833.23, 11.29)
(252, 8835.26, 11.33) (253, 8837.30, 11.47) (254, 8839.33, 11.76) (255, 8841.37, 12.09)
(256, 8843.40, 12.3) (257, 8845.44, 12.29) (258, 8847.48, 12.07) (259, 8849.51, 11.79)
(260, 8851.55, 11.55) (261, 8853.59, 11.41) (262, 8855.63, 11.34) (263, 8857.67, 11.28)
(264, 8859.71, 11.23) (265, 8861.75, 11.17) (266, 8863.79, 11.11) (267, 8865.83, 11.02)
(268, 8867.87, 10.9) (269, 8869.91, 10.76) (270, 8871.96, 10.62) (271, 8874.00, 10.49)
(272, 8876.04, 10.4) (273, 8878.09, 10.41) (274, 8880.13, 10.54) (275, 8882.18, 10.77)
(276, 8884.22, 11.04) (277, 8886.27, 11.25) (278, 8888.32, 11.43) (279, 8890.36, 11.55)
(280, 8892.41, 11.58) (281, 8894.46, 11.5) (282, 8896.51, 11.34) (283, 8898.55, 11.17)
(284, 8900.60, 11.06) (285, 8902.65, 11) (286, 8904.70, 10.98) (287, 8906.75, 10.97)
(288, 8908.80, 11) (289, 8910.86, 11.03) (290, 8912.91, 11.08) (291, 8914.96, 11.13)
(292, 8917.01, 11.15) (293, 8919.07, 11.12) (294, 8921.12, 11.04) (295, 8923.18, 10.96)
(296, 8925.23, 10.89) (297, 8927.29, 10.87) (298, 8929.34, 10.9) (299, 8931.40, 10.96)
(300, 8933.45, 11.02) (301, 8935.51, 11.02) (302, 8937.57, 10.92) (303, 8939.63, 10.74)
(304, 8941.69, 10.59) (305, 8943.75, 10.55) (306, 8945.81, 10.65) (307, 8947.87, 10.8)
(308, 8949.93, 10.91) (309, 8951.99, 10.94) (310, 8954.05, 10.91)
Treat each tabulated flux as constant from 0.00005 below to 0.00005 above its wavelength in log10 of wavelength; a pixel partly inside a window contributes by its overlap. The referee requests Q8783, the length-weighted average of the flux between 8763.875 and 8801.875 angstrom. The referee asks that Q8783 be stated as 11.1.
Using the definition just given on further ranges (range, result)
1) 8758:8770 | 11.2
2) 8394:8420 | 10.9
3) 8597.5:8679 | 10.5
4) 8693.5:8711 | 11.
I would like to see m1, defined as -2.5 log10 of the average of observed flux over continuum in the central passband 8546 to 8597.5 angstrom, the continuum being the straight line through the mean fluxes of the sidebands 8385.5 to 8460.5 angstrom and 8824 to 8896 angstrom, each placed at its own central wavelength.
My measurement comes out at 0.04 mag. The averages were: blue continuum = 10.9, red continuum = 11.3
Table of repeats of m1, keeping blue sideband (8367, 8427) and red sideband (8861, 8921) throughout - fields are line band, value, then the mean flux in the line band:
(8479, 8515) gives 0.06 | 10.3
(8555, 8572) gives 0.02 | 10.8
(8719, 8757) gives -0.02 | 11.2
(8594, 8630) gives 0.01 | 10.9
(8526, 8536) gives 0.07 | 10.2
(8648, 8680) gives 0.11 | 9.9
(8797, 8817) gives -0.01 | 11.1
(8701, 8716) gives -0.01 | 11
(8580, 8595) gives 0.01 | 10.8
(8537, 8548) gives 0.25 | 8.62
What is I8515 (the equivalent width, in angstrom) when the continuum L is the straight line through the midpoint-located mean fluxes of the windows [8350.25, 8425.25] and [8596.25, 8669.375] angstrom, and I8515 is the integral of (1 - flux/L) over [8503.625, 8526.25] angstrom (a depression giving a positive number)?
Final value 0.7 angstrom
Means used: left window 10.9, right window 10.5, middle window 10.4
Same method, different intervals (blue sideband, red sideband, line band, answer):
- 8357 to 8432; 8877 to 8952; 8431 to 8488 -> 1.2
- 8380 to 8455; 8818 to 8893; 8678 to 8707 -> 1.3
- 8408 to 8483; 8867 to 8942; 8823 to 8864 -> -2.1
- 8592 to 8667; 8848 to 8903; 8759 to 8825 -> -1.2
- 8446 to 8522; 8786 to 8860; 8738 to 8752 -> 0.1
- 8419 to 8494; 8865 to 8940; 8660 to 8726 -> 2.1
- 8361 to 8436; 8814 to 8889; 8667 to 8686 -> 1.7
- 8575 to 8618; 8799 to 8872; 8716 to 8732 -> -0.2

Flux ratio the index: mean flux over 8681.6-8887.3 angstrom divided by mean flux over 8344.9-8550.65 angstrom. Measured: 1.1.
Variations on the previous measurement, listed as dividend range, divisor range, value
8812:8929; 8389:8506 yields 1.05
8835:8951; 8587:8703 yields 1.06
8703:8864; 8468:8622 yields 1.08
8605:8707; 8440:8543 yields 1.02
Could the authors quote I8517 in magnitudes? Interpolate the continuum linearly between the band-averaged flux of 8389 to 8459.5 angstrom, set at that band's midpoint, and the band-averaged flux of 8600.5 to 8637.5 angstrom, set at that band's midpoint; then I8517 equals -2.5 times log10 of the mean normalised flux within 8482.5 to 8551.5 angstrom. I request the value 0.10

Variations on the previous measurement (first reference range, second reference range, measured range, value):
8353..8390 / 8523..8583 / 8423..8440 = -0.04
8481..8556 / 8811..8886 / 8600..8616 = -0.05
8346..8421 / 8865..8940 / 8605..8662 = 0.02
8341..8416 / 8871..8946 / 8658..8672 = 0.16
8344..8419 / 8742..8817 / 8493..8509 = 0.11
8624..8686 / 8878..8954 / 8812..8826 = -0.05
